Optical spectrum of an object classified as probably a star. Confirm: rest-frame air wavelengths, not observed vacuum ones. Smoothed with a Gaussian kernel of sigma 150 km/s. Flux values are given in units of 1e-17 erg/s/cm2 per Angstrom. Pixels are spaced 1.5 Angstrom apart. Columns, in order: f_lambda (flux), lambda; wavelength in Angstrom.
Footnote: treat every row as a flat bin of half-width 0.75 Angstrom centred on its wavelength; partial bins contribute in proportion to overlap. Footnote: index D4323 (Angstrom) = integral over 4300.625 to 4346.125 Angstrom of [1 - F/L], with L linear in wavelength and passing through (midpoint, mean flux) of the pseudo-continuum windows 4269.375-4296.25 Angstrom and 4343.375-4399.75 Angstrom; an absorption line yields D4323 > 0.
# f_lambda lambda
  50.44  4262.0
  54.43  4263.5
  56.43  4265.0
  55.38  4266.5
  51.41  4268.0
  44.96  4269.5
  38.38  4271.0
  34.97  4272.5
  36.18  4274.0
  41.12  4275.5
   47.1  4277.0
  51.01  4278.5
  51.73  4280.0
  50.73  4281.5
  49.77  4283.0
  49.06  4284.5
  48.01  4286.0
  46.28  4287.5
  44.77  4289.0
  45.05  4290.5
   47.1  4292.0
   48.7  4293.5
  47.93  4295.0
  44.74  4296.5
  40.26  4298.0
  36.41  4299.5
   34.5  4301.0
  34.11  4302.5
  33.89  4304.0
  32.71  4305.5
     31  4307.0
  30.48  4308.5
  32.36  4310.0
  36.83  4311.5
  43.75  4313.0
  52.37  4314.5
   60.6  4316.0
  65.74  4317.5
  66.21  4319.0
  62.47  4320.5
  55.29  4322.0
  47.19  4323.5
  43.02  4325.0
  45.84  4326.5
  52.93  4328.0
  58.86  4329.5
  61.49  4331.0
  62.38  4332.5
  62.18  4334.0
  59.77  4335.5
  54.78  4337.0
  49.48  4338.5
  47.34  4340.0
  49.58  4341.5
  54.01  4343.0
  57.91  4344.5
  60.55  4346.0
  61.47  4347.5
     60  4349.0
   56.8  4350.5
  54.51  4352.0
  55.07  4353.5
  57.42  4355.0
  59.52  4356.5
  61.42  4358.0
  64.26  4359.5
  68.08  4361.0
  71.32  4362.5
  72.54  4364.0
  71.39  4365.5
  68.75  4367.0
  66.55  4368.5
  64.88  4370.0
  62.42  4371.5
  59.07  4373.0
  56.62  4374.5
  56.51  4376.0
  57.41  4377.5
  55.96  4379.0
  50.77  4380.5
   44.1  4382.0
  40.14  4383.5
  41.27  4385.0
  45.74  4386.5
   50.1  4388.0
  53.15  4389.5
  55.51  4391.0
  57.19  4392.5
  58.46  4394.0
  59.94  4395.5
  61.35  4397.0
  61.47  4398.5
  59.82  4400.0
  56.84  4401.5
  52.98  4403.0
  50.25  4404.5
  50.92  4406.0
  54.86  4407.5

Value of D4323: 1.8 Angstrom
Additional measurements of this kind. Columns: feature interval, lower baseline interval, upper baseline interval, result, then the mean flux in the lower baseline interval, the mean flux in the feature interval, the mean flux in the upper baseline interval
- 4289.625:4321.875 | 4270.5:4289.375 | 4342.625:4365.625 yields 4.3 Angstrom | 45.4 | 44.4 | 61.5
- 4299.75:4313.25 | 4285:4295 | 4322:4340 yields 4.2 Angstrom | 46.8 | 34.1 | 54.1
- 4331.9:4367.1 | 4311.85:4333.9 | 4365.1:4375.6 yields 0.2 Angstrom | 55.4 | 59.9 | 63.7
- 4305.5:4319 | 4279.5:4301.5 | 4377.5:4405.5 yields 0.8 Angstrom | 45.7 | 44.7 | 53.2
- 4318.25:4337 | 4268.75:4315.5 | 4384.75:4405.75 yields -4.0 Angstrom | 42.2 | 56.4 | 54.8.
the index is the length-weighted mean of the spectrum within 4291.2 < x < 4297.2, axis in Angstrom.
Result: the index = 47.1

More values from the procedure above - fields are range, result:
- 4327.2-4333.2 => 58.8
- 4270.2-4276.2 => 37.7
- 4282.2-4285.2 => 49.4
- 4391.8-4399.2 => 59.7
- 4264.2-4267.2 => 55.9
